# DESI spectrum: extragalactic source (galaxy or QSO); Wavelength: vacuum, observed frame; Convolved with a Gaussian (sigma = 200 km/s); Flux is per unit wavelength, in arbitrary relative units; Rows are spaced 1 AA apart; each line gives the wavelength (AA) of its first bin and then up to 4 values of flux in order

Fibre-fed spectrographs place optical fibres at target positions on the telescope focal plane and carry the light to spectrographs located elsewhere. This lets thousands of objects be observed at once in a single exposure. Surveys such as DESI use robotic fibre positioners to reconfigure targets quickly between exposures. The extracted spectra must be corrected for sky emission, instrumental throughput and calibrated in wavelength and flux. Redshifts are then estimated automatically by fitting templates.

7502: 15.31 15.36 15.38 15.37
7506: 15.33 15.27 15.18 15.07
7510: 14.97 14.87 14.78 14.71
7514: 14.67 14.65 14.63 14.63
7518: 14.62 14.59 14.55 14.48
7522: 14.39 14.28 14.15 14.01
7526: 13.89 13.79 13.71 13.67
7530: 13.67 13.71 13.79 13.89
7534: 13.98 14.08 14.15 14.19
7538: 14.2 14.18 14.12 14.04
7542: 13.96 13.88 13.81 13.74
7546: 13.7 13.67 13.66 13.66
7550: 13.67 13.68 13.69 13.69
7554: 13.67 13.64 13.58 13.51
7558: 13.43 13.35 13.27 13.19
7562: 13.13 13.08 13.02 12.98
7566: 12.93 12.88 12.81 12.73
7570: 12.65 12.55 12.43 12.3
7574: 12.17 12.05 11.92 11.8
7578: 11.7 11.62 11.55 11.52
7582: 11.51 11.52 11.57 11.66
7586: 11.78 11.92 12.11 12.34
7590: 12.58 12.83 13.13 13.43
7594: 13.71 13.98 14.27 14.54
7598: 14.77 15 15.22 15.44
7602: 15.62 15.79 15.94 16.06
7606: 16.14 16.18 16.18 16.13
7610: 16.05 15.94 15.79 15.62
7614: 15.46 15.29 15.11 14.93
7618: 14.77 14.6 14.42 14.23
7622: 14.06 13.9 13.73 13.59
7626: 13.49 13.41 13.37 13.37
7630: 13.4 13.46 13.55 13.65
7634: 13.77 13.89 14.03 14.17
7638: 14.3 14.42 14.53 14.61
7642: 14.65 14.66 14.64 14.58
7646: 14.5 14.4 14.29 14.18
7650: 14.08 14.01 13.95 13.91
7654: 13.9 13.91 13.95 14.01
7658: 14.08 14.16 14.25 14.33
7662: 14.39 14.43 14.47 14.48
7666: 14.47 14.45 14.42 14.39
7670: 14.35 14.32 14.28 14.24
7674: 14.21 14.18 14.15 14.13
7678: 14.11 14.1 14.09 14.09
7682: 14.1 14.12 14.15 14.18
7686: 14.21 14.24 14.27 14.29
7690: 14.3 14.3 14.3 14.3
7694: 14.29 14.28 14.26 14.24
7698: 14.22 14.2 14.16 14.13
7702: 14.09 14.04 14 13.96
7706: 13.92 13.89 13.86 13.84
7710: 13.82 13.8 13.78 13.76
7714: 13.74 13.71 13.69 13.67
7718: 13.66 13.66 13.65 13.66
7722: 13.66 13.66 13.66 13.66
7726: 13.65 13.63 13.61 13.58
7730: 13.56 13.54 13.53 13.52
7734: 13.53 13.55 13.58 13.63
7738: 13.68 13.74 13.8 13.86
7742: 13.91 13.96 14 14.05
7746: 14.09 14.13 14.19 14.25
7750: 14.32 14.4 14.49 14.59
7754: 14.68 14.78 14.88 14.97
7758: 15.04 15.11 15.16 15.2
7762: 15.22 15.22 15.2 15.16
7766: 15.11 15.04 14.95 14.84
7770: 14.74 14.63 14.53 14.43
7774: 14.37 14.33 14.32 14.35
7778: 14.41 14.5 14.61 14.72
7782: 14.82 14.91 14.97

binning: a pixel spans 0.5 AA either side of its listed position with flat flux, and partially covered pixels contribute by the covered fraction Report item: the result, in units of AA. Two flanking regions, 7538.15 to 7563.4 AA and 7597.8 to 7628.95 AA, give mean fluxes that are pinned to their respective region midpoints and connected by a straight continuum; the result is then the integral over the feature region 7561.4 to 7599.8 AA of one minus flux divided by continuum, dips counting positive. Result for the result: 4.4 AA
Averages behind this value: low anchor 13.6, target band 12.7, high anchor 15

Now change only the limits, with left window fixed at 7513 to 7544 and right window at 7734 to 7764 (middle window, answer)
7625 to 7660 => 0.6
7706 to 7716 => 0.4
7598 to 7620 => -2.0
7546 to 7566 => 1.0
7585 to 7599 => 1.0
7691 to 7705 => 0.1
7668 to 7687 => 0.1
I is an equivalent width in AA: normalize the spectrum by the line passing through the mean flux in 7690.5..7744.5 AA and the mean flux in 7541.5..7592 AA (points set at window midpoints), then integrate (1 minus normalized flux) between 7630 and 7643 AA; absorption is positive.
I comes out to -0.8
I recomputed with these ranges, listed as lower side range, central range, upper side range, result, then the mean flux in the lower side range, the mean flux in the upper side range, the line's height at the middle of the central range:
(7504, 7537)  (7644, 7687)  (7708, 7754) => -0.6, 14.4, 13.8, 14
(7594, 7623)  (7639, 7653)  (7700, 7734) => 0.3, 15.2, 13.7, 14.7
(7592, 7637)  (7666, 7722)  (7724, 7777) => 1.4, 14.6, 14.3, 14.4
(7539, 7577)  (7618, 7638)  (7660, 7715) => -0.1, 13.2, 14.2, 13.7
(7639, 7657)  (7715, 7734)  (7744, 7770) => 1.3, 14.3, 14.7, 14.6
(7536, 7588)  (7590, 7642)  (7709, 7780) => -4.8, 13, 14.2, 13.3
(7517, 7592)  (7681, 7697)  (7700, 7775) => -0.4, 13.2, 14.1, 13.9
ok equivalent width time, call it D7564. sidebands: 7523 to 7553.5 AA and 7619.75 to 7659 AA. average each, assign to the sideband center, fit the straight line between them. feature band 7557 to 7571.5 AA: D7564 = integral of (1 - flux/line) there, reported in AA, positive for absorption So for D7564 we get 0.9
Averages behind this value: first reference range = 13.9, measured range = 13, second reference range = 14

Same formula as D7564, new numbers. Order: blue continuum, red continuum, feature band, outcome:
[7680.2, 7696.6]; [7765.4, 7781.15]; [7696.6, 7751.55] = 2.1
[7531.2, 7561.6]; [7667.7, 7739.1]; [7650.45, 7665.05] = -0.2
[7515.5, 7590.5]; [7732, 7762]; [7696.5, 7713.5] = 0.1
